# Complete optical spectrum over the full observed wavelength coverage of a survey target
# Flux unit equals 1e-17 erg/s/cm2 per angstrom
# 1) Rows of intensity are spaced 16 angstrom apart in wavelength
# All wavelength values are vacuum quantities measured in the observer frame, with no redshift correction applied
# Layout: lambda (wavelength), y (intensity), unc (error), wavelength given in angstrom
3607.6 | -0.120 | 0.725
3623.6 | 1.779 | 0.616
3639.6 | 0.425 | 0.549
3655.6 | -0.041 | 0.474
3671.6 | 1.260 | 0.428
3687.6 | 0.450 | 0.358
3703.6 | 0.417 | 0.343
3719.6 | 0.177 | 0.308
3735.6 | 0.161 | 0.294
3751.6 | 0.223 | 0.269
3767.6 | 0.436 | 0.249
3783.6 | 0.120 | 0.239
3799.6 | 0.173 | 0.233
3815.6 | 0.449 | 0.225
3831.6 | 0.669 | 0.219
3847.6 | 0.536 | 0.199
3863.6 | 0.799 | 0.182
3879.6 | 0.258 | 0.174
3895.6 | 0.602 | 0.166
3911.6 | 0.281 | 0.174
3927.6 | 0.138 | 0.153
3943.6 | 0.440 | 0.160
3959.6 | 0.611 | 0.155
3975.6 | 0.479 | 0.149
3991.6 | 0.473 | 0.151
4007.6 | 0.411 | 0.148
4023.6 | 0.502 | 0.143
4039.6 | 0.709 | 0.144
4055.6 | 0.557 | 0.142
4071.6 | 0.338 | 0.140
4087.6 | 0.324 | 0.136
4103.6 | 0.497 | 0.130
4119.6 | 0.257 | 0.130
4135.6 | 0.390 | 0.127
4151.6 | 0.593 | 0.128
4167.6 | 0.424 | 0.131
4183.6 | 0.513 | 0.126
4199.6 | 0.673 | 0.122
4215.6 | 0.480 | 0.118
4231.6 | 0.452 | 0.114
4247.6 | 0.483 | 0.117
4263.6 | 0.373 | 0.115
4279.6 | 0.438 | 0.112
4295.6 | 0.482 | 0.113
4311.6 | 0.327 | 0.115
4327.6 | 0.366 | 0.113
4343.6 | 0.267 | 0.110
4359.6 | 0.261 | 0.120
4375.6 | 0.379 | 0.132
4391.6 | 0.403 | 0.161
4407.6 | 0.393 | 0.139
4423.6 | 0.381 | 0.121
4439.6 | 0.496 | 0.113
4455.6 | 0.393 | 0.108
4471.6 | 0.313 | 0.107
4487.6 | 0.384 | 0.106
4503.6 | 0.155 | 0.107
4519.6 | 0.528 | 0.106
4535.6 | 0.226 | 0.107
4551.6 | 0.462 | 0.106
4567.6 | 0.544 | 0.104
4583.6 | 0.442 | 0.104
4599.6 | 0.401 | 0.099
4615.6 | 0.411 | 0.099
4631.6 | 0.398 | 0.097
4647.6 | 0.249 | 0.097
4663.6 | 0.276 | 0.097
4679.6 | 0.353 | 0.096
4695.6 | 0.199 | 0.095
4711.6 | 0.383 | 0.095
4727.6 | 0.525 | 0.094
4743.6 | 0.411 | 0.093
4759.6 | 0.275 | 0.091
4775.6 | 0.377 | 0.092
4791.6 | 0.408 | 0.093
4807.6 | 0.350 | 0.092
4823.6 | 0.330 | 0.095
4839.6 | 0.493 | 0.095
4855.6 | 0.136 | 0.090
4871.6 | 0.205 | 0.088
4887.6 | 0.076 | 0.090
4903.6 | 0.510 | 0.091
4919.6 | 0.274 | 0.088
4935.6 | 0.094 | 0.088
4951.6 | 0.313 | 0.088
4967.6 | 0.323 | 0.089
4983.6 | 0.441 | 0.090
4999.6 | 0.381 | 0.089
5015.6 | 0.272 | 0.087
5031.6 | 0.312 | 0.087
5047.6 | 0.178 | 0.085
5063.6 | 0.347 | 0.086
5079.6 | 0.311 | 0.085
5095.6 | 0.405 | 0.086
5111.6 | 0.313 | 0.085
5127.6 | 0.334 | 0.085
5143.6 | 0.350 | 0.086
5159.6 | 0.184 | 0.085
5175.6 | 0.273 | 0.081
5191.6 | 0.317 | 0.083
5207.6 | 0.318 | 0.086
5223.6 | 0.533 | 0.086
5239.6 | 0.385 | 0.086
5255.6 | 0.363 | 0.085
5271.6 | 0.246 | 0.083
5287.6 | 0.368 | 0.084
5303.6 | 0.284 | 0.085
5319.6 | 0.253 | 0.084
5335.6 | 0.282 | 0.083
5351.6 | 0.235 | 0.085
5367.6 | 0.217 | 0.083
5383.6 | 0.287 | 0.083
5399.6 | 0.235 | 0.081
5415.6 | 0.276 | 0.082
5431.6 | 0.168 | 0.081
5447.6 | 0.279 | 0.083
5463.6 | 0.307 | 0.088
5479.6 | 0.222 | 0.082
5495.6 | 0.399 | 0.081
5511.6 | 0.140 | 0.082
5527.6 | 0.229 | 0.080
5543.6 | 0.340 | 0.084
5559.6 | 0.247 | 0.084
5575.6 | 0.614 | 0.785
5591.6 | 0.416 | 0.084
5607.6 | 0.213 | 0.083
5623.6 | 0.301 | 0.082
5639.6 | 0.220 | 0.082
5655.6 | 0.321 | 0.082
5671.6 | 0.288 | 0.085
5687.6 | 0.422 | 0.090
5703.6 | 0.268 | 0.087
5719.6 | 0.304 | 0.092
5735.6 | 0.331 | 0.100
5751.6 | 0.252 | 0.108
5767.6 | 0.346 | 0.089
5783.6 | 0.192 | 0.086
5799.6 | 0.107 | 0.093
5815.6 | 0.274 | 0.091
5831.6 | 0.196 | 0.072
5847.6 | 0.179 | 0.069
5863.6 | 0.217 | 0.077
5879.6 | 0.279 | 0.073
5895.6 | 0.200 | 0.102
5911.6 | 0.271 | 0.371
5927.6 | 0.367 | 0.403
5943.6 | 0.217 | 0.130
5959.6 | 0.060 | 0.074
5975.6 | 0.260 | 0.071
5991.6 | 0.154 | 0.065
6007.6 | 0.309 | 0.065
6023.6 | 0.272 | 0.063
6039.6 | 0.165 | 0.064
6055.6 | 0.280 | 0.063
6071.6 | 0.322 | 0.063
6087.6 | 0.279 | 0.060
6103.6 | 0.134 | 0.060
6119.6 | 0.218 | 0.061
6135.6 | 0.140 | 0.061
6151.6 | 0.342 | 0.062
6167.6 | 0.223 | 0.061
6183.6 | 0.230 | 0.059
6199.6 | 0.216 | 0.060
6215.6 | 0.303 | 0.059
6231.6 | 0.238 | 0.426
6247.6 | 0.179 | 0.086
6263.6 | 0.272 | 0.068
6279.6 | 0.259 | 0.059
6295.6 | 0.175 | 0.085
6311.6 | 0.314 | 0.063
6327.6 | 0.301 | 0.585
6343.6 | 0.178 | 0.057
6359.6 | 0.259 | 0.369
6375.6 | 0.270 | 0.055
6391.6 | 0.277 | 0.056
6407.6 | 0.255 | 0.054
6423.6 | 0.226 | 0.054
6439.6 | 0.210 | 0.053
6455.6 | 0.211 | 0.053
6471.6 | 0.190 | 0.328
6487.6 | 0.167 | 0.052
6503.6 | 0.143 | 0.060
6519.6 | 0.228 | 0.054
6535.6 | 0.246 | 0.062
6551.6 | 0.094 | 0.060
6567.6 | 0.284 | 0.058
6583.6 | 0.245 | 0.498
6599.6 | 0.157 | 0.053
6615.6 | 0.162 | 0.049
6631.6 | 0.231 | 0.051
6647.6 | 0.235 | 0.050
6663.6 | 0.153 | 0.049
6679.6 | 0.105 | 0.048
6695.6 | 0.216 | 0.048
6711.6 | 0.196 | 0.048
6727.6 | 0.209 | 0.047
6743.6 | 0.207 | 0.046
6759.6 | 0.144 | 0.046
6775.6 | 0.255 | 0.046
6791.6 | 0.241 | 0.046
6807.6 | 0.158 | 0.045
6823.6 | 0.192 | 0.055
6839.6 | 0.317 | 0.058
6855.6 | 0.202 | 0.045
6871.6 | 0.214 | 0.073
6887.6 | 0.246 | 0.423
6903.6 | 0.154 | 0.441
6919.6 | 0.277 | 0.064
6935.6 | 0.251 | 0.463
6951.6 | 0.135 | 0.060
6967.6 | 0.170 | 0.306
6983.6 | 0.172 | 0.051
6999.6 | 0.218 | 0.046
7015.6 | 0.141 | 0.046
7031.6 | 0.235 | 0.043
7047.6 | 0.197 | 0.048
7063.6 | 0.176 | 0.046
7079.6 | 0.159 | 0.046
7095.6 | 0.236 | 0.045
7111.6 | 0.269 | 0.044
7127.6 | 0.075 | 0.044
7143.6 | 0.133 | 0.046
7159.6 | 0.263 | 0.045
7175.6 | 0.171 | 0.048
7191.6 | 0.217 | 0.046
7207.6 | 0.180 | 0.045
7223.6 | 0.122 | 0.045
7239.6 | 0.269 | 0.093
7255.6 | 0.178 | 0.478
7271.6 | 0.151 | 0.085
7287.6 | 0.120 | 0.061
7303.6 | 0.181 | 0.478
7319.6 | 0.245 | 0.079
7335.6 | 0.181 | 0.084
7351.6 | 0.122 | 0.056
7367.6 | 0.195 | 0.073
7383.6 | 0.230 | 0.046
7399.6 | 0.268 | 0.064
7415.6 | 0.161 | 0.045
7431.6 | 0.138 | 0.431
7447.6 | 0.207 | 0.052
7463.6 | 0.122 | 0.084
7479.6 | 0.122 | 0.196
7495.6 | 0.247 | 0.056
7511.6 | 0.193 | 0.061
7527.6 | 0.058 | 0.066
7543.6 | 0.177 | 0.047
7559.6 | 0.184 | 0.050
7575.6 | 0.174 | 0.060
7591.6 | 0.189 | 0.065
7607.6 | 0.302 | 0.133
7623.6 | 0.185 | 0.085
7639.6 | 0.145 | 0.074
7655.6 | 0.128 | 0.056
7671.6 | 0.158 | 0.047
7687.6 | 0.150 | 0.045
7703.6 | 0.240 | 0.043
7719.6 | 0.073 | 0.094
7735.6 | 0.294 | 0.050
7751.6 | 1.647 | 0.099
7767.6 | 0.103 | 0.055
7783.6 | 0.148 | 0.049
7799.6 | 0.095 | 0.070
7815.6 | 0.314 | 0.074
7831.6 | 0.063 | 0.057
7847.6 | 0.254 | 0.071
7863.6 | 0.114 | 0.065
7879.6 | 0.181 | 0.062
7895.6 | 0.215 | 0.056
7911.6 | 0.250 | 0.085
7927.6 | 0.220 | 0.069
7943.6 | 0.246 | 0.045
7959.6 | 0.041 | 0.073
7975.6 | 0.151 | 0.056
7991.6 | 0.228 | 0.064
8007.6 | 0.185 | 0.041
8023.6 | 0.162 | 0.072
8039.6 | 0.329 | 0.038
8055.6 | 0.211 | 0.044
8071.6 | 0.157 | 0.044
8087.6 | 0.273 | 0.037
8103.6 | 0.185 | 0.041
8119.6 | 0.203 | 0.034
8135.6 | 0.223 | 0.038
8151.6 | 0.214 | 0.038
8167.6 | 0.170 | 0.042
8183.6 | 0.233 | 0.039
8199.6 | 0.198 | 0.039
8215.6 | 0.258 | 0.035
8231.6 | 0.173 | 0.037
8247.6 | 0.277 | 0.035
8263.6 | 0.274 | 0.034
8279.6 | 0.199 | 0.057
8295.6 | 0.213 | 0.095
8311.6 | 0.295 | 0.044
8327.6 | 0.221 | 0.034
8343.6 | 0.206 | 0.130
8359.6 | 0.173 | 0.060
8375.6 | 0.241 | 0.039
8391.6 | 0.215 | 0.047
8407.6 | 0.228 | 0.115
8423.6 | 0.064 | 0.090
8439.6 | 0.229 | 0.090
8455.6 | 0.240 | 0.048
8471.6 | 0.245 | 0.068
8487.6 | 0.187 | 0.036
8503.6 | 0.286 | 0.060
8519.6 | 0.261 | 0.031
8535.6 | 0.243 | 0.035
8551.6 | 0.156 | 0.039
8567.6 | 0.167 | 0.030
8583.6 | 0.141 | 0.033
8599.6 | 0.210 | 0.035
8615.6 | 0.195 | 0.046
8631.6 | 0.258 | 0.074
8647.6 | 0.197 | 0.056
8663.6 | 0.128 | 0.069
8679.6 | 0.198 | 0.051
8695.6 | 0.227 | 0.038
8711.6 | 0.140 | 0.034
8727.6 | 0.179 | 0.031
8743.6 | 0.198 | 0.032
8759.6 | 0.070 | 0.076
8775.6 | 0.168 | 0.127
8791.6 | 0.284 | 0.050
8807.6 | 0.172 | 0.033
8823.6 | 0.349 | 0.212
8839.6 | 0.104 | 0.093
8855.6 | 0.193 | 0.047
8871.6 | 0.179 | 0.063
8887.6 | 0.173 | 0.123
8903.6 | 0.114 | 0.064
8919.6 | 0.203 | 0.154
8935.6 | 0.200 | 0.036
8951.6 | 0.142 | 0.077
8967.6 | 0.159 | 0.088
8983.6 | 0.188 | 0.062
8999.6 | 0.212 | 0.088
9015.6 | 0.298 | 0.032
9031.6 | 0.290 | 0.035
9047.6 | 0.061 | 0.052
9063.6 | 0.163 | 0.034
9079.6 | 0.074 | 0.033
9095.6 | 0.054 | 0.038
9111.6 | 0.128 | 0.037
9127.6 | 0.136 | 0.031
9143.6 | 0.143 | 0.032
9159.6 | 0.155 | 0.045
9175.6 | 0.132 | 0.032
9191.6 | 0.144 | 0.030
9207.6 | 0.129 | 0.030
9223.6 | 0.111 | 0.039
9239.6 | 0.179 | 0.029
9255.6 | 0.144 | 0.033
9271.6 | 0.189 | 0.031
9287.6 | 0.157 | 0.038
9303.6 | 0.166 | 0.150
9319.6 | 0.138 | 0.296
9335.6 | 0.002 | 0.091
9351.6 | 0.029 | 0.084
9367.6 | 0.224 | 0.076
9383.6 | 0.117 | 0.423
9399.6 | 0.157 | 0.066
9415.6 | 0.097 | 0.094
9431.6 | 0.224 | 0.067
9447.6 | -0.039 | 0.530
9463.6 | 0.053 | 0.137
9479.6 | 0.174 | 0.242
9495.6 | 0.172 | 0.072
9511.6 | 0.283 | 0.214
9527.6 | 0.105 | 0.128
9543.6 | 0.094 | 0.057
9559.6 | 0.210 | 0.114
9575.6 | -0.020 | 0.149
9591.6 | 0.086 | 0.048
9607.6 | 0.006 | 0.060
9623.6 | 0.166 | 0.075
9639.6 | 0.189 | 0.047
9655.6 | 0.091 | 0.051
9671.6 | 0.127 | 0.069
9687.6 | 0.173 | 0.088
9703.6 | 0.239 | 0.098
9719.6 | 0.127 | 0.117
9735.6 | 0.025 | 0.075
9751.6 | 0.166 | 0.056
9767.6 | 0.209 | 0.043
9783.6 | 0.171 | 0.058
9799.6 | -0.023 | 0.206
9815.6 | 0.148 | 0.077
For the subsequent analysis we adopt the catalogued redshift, 1.078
